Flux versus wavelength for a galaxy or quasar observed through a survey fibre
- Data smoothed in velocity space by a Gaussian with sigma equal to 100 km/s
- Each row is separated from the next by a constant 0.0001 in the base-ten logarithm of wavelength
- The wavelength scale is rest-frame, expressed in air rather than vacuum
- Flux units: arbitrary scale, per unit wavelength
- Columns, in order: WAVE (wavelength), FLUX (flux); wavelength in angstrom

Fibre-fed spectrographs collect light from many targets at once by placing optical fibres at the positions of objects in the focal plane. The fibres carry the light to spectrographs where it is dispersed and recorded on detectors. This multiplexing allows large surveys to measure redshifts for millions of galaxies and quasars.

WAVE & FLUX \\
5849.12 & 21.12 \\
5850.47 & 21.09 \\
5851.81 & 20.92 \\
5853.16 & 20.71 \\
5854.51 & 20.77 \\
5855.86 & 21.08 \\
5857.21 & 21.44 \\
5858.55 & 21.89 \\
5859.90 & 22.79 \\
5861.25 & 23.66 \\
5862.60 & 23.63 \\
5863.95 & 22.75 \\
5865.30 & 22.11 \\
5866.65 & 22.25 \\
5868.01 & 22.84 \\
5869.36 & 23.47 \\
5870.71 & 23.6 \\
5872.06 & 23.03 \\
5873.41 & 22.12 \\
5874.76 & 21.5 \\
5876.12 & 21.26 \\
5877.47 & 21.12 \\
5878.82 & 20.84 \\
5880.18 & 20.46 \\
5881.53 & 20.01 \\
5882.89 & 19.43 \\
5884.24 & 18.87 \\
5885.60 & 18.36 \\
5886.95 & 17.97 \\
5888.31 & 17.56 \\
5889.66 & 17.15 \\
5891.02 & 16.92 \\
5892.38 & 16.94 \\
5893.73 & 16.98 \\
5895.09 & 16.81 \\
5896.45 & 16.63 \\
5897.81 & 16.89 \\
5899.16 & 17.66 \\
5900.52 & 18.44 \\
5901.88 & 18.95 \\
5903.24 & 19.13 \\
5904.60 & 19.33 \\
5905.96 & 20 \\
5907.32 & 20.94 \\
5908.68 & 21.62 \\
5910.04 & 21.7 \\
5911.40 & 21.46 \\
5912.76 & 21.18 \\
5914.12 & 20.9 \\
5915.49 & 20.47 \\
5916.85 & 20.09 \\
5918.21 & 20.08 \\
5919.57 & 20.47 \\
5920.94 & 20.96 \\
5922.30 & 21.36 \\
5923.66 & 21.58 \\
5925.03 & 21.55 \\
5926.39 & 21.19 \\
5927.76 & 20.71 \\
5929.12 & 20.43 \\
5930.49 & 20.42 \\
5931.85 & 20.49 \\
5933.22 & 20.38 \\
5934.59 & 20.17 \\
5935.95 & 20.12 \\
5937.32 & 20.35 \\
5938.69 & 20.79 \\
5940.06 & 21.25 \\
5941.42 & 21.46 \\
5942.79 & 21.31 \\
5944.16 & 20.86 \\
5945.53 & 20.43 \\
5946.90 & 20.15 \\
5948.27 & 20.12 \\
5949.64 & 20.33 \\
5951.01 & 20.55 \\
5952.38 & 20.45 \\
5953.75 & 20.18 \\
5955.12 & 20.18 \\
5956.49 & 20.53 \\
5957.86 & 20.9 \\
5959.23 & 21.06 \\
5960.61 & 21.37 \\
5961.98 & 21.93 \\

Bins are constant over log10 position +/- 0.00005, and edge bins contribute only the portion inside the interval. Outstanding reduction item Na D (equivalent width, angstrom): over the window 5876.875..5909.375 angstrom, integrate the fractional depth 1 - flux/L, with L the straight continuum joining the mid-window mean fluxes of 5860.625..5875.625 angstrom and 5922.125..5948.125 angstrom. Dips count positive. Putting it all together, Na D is 4.90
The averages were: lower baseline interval 22.8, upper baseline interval 20.8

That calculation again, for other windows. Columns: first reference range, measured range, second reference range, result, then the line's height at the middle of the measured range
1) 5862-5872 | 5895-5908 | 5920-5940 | 1.9 angstrom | 21.7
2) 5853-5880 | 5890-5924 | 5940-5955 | 3.0 angstrom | 21.4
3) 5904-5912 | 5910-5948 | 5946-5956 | -0.4 angstrom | 20.6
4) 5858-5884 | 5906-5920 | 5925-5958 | 0.2 angstrom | 21.2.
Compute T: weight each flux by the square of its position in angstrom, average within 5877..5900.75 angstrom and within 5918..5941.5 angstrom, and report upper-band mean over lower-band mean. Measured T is 1.15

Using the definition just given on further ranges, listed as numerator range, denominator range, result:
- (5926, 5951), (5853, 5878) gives 0.95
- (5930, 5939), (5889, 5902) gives 1.20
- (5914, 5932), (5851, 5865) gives 0.97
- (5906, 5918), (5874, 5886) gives 1.05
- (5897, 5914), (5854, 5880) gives 0.90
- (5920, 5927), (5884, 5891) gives 1.21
